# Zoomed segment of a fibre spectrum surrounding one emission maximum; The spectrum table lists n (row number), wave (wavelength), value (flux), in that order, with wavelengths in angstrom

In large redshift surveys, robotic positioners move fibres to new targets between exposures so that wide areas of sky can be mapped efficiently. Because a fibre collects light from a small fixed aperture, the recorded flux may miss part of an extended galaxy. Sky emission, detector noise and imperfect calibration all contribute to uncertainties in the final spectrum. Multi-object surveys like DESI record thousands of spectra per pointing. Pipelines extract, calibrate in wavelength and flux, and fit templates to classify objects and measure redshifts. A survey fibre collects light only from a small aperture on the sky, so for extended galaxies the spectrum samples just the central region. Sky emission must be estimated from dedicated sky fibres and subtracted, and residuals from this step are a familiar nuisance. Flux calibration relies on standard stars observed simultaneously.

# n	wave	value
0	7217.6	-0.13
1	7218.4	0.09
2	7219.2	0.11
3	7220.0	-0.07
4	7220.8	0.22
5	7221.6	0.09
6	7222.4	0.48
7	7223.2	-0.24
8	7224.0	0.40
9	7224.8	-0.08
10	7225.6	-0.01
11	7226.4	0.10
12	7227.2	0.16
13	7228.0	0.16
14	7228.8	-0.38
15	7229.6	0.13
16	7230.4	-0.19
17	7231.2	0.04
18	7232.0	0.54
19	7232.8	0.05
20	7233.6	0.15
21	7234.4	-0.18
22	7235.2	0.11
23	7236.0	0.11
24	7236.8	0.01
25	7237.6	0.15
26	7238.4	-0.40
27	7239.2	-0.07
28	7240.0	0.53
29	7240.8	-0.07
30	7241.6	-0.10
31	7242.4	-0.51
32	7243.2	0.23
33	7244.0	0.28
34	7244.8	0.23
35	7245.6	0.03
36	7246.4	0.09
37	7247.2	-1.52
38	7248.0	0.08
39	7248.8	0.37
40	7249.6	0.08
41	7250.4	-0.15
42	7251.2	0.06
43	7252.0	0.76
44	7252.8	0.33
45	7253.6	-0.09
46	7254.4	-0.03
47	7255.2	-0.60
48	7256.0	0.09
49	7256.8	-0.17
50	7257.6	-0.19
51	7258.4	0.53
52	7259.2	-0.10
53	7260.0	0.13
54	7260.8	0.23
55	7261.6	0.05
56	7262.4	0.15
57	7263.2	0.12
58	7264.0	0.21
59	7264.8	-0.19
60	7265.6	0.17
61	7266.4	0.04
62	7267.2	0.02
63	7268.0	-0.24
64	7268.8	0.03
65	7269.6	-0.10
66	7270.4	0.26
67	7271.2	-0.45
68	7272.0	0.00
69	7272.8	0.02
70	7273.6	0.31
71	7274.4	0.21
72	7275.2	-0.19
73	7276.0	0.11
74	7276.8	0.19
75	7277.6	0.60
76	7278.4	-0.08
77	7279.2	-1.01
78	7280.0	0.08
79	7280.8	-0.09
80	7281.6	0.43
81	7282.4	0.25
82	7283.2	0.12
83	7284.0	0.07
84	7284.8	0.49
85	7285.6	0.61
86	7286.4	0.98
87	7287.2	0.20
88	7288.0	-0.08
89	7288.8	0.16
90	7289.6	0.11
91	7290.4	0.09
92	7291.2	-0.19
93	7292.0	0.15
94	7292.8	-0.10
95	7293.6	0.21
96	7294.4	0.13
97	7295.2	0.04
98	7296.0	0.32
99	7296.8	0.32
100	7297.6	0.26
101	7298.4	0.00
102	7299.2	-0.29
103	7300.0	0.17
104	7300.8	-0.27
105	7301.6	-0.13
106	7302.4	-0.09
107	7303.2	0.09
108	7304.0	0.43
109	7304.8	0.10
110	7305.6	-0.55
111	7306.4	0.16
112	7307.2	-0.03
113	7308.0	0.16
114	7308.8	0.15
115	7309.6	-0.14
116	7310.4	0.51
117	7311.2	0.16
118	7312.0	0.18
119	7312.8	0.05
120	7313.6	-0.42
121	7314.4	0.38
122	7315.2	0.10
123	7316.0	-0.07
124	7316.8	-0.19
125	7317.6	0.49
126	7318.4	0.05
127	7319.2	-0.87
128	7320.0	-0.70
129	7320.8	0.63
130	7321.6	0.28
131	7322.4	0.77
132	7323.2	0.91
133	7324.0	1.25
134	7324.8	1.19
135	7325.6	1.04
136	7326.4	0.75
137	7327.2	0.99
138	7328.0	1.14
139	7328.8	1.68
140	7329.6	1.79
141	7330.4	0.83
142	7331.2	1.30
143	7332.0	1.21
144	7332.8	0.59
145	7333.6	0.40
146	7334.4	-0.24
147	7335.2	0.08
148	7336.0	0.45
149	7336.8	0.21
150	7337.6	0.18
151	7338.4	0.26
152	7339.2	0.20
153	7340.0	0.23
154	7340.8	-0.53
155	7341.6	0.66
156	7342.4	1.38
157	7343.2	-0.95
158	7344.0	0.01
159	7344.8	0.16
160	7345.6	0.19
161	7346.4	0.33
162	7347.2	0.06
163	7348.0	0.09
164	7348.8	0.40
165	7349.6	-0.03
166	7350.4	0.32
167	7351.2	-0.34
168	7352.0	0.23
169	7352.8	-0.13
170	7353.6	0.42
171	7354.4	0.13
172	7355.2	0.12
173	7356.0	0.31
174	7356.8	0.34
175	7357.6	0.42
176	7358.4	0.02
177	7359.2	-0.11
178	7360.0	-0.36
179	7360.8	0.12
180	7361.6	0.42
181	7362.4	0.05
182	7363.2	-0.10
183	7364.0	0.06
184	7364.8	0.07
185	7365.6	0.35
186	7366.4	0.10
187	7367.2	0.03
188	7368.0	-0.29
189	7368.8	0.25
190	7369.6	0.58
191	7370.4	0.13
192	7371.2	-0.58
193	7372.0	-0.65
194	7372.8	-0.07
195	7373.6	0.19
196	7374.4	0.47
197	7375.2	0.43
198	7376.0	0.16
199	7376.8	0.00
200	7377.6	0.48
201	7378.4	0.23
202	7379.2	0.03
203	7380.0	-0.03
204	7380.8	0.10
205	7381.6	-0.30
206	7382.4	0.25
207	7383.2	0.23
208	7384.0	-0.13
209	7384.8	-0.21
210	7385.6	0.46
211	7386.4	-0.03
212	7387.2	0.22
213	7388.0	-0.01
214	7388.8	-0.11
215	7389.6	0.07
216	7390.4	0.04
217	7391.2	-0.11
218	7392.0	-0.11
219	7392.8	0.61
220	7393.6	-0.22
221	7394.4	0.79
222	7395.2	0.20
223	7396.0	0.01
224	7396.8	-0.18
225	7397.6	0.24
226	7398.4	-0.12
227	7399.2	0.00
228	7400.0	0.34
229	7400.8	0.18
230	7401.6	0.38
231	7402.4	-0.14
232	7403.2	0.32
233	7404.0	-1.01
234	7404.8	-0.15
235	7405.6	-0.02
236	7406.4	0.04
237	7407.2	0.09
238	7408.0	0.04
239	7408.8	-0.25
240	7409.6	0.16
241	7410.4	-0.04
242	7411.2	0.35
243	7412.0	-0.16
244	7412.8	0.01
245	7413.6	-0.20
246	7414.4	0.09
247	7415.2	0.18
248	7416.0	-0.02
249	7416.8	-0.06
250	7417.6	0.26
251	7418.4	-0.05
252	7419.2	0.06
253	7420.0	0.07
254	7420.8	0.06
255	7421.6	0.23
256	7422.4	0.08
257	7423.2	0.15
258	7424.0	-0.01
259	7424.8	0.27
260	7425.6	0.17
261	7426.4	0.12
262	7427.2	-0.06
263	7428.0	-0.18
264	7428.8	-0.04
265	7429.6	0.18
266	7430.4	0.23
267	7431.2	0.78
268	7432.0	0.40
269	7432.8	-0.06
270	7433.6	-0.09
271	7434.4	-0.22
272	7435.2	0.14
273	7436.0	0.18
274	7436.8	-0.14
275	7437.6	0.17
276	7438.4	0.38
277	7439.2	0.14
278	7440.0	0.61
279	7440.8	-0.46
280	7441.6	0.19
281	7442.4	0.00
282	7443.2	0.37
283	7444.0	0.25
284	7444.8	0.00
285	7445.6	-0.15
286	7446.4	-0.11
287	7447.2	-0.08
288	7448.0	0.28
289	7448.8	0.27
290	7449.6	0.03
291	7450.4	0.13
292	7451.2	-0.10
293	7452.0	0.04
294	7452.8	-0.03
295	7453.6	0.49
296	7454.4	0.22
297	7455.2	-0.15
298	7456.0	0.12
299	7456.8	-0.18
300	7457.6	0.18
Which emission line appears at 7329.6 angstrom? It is [O II]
